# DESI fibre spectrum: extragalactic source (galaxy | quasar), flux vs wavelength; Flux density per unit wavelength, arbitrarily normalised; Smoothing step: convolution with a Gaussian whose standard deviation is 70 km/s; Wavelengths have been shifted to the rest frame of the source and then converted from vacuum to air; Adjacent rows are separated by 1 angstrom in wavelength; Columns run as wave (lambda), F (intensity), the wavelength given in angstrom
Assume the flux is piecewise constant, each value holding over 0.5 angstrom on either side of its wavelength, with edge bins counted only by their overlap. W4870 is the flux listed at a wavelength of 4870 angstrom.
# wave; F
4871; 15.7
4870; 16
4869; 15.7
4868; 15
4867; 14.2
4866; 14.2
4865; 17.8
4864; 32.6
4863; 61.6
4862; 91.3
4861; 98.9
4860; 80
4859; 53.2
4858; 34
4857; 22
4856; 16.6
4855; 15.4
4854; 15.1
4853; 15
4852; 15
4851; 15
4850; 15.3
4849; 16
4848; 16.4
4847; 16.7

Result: 16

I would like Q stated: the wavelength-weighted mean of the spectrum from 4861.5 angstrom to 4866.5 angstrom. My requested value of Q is 43.5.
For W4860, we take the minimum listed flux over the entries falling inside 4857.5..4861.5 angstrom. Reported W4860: 34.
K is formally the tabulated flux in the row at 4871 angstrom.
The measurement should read 15.7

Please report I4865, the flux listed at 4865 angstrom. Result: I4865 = 17.8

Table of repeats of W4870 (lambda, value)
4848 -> 16.4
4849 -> 16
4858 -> 34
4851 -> 15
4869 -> 15.7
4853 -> 15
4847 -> 16.7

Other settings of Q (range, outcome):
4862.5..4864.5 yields 47.1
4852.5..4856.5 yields 15.5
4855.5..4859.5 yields 31.4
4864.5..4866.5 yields 16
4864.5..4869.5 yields 15.4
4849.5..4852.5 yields 15.1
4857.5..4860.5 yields 55.7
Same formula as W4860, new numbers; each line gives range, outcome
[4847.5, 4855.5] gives 15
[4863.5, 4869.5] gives 14.2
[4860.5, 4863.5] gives 61.6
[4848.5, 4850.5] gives 15.3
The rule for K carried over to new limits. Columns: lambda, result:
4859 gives 53.2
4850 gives 15.3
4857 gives 22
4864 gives 32.6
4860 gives 80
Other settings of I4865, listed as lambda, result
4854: 15.1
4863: 61.6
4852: 15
